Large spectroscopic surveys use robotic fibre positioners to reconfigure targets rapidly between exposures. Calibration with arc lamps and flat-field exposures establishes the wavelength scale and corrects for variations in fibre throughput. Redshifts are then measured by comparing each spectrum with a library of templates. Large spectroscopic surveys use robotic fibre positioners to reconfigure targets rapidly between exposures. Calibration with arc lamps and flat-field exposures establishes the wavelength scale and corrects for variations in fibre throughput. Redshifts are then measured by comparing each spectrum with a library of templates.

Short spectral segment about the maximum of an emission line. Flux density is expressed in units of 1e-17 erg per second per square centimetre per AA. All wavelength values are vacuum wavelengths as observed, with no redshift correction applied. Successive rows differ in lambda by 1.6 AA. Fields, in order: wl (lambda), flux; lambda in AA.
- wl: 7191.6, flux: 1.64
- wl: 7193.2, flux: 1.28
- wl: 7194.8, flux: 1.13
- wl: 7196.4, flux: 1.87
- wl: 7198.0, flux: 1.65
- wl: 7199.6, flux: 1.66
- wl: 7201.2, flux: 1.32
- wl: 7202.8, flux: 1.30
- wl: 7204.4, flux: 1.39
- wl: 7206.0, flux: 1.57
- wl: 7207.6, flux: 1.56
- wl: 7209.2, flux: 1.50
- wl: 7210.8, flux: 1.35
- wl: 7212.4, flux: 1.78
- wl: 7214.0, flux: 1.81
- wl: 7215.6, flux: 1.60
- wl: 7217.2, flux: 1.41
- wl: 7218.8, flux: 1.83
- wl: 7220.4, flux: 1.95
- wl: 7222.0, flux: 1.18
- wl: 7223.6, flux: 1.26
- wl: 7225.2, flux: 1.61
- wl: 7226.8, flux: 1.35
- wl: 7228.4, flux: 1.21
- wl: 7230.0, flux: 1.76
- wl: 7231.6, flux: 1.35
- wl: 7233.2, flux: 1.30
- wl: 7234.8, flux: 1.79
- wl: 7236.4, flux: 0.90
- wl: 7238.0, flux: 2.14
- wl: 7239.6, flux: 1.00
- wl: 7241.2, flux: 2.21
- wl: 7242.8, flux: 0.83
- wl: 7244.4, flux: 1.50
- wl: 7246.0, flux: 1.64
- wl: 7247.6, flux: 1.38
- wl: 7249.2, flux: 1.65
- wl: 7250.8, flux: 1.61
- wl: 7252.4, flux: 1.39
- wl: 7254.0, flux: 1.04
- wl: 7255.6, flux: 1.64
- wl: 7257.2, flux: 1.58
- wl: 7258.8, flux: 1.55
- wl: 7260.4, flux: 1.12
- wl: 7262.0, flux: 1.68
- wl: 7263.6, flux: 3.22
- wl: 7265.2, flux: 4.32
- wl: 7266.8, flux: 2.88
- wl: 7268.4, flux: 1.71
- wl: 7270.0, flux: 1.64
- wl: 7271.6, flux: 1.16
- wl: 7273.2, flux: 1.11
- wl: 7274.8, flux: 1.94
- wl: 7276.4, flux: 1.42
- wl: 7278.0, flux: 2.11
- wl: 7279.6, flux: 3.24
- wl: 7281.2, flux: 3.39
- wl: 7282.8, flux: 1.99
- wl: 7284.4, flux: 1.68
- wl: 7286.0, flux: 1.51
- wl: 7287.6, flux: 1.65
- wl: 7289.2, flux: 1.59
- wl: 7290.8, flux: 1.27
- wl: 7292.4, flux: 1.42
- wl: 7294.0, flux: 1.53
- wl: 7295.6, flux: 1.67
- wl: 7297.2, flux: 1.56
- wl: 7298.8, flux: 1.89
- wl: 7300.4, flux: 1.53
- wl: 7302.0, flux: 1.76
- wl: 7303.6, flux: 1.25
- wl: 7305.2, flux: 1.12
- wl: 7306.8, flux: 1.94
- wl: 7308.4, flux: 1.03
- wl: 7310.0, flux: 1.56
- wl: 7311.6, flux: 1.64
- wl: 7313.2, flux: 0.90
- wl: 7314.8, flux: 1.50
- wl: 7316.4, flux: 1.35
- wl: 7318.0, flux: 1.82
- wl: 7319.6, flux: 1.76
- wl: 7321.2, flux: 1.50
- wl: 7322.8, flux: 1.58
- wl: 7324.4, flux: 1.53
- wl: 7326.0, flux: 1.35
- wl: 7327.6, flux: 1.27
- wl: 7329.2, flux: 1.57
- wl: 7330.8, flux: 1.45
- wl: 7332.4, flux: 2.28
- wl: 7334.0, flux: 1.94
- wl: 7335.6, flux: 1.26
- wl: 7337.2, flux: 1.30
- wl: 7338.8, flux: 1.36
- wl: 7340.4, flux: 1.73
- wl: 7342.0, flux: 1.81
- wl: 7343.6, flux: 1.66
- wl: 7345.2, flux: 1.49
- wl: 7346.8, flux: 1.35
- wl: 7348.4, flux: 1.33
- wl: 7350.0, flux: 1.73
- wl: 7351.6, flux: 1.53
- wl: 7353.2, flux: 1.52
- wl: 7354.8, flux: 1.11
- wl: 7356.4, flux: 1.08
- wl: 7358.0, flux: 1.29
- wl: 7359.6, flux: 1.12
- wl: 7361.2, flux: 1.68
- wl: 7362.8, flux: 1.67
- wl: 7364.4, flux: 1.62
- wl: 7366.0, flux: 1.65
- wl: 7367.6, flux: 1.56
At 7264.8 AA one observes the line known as [S II]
